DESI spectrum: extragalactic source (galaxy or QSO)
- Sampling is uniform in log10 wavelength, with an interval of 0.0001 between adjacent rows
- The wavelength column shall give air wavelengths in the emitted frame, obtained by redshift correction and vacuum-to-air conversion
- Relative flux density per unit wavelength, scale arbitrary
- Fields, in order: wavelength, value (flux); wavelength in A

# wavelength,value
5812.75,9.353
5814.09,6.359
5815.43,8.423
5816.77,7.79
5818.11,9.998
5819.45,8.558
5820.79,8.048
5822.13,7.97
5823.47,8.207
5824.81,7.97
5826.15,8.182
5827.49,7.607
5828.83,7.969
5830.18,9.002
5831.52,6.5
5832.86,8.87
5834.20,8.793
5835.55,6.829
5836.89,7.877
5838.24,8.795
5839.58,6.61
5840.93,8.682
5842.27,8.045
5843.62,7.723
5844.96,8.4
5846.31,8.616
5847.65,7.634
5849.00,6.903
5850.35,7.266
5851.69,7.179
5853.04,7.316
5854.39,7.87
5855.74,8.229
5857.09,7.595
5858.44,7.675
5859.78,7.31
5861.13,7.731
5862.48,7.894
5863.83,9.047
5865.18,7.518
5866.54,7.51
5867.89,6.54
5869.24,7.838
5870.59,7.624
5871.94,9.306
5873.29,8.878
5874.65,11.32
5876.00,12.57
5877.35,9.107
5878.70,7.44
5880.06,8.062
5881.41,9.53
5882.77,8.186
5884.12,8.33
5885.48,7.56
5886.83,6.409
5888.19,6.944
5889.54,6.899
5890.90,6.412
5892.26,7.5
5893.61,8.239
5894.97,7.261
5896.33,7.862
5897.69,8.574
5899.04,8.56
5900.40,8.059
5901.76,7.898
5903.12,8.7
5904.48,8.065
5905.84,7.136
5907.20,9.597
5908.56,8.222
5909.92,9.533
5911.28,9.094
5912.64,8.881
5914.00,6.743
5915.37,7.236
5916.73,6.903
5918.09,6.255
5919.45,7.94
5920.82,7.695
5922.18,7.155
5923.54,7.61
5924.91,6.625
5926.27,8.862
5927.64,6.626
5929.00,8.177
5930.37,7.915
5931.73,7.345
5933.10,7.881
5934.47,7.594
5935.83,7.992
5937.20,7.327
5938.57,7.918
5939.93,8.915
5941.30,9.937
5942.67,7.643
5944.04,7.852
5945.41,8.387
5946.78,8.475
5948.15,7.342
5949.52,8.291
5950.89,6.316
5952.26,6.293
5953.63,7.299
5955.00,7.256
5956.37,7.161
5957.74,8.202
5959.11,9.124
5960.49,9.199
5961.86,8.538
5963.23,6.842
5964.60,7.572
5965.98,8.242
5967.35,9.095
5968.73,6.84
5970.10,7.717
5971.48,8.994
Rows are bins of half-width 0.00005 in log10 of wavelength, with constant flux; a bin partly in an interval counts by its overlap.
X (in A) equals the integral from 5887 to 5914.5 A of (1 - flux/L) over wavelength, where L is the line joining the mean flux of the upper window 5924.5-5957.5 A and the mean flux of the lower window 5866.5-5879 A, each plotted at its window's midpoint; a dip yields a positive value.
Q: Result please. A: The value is 1.4 A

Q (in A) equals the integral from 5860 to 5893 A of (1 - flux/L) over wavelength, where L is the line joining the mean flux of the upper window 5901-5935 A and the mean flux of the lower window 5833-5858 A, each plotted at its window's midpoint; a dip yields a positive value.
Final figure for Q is -1.4 A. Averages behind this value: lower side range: 7.82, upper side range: 7.83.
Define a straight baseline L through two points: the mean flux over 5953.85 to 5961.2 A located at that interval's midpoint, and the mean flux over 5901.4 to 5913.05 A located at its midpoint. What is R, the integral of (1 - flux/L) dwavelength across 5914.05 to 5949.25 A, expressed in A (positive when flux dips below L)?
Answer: 2.6 A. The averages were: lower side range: 8.58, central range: 7.73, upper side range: 8.13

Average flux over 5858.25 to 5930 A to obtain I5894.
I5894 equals 8.01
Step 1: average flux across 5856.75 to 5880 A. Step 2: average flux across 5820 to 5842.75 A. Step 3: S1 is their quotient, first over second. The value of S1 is 1.05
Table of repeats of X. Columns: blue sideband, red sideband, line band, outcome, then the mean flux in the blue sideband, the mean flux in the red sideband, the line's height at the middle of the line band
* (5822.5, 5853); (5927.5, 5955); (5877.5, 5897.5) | 0.4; 7.88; 7.79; 7.84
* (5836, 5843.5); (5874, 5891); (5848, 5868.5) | 1.5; 7.94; 8.43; 8.15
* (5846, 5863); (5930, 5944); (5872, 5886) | -2.5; 7.61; 8.04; 7.74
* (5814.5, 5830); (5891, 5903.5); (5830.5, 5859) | 1.3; 8.24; 7.98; 8.16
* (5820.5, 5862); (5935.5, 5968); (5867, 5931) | -1.0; 7.85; 7.97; 7.91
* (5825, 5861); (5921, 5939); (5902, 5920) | -0.8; 7.83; 7.62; 7.66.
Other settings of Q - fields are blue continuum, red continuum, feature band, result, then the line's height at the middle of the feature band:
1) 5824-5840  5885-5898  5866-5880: -2.4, 7.52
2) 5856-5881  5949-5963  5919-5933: 0.6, 7.96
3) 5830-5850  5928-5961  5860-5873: 0.0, 7.91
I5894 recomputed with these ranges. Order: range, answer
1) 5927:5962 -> 7.88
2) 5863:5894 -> 8.2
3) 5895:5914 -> 8.37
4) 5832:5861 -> 7.81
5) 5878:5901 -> 7.76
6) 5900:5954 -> 7.84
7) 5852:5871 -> 7.68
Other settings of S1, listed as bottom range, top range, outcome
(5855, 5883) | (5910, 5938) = 0.91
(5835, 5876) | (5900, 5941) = 0.98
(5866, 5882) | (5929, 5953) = 0.89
